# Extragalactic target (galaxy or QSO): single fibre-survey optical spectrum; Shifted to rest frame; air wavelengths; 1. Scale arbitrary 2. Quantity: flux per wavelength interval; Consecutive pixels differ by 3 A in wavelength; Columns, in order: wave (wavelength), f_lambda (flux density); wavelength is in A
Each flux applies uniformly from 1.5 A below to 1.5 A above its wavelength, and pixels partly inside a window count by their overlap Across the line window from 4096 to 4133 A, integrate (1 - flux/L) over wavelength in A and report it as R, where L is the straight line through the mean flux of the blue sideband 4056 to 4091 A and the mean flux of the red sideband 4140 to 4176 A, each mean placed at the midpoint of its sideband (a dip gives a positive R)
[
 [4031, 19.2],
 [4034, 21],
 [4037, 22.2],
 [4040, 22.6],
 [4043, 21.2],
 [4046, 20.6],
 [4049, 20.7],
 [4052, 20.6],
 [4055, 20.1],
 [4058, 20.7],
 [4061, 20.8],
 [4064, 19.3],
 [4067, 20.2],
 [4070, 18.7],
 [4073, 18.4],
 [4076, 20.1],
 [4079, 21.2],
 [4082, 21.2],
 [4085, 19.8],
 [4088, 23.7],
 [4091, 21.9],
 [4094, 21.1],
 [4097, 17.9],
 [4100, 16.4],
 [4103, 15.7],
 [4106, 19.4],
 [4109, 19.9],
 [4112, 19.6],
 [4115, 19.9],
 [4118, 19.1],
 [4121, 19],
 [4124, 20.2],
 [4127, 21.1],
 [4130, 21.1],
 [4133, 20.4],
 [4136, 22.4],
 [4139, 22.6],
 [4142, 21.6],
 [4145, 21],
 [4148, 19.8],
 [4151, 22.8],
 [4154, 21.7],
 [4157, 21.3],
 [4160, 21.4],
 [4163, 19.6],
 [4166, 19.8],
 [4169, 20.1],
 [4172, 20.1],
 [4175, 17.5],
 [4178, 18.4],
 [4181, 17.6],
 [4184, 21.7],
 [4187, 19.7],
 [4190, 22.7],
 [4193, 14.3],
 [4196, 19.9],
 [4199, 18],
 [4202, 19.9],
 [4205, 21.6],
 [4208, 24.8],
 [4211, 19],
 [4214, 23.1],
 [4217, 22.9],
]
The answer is 2.4 A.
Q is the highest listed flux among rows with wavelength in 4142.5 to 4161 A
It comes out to 22.8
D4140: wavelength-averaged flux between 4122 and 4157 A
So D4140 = 21.3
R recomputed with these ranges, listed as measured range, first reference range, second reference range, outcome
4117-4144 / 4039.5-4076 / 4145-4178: -0.7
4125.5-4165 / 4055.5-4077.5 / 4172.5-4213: -3.1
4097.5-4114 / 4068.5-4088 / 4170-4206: 1.4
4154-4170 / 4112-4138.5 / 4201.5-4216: 0.4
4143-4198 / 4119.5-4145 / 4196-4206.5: 1.1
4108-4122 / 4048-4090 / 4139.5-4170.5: 0.8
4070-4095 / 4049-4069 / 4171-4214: -0.7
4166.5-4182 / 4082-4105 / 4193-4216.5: 1.1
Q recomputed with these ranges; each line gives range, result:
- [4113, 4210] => 24.8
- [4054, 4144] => 23.7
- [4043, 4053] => 21.2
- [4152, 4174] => 21.7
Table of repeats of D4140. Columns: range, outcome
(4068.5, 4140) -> 20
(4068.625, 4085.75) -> 19.9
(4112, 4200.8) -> 20.2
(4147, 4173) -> 20.8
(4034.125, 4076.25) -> 20.5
